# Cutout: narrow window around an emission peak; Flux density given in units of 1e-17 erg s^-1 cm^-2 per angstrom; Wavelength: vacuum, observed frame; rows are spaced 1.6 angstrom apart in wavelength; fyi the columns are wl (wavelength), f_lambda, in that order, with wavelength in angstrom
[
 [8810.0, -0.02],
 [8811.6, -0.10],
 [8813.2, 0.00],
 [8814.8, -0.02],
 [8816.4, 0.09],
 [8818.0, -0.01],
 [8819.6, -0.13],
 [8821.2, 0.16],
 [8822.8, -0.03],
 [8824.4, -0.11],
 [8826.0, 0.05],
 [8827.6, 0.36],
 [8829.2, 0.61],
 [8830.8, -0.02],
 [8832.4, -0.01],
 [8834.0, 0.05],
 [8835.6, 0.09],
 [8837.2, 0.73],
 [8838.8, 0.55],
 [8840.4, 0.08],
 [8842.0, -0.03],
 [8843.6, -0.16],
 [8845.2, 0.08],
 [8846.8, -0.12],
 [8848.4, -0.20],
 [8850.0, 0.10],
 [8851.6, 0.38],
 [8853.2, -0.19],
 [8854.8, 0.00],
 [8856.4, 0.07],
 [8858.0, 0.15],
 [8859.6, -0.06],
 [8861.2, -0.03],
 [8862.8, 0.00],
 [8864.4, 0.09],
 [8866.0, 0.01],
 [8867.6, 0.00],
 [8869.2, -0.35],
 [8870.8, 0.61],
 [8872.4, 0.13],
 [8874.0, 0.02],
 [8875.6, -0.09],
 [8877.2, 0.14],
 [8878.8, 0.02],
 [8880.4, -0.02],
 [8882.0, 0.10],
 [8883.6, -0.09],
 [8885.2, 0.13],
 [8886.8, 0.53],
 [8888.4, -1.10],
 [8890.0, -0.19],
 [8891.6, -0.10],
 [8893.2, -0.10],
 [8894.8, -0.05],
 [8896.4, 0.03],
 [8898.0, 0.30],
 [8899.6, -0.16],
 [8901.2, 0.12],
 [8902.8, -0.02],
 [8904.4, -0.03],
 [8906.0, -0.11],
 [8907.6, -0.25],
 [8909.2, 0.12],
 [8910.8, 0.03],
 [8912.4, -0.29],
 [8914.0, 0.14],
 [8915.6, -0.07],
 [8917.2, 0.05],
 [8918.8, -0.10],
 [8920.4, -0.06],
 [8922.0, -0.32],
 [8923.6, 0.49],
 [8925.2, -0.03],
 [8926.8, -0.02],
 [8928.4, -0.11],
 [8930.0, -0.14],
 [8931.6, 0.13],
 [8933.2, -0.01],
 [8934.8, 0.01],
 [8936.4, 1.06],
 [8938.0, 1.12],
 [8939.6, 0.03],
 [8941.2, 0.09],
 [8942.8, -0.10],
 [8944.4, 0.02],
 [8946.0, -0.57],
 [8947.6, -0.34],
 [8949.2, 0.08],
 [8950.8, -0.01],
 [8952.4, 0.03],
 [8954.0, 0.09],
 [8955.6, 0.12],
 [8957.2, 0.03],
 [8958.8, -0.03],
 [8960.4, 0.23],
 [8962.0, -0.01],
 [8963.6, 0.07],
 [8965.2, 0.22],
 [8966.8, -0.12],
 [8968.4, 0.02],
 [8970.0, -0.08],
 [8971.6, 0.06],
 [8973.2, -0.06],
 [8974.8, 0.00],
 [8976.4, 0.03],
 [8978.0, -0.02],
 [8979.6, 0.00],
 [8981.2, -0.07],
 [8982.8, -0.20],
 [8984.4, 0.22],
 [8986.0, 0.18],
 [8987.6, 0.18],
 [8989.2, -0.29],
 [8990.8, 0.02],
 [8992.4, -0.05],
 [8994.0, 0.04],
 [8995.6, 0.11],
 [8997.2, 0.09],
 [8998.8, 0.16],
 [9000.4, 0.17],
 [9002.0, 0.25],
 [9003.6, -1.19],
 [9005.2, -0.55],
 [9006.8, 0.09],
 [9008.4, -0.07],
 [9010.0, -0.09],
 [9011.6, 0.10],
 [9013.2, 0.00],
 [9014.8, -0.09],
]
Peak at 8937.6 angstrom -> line [O III]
